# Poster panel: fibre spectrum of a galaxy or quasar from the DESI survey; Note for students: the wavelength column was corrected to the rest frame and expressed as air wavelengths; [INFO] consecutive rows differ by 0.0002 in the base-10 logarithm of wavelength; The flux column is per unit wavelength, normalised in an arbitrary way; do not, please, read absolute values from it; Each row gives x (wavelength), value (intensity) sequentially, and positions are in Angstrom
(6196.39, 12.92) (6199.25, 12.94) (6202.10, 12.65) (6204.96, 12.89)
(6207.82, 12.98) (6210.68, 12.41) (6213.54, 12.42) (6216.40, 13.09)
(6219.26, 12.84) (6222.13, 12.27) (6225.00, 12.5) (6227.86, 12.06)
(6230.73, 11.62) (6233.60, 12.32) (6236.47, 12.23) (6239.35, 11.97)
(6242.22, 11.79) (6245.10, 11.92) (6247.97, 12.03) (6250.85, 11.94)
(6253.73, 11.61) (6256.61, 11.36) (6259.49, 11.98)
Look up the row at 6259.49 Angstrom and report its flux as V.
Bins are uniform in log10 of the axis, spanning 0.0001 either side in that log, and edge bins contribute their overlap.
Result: 11.98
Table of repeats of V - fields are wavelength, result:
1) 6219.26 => 12.84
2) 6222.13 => 12.27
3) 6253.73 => 11.61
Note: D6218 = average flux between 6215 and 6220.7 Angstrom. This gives 13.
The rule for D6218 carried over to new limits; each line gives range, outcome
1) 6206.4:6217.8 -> 12.7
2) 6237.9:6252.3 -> 11.9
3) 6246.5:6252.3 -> 12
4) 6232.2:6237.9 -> 12.3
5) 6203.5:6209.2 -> 12.9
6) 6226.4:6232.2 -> 11.9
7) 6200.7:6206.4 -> 12.8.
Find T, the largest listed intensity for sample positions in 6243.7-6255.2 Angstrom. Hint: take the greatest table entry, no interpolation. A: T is 12.03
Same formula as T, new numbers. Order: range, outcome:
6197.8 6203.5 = 12.94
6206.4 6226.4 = 13.09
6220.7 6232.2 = 12.5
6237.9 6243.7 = 11.97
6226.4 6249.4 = 12.32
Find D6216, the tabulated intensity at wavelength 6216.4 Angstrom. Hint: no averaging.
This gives 13.09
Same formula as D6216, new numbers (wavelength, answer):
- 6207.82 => 12.98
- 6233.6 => 12.32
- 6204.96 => 12.89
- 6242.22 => 11.79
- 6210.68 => 12.41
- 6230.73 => 11.62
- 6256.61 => 11.36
